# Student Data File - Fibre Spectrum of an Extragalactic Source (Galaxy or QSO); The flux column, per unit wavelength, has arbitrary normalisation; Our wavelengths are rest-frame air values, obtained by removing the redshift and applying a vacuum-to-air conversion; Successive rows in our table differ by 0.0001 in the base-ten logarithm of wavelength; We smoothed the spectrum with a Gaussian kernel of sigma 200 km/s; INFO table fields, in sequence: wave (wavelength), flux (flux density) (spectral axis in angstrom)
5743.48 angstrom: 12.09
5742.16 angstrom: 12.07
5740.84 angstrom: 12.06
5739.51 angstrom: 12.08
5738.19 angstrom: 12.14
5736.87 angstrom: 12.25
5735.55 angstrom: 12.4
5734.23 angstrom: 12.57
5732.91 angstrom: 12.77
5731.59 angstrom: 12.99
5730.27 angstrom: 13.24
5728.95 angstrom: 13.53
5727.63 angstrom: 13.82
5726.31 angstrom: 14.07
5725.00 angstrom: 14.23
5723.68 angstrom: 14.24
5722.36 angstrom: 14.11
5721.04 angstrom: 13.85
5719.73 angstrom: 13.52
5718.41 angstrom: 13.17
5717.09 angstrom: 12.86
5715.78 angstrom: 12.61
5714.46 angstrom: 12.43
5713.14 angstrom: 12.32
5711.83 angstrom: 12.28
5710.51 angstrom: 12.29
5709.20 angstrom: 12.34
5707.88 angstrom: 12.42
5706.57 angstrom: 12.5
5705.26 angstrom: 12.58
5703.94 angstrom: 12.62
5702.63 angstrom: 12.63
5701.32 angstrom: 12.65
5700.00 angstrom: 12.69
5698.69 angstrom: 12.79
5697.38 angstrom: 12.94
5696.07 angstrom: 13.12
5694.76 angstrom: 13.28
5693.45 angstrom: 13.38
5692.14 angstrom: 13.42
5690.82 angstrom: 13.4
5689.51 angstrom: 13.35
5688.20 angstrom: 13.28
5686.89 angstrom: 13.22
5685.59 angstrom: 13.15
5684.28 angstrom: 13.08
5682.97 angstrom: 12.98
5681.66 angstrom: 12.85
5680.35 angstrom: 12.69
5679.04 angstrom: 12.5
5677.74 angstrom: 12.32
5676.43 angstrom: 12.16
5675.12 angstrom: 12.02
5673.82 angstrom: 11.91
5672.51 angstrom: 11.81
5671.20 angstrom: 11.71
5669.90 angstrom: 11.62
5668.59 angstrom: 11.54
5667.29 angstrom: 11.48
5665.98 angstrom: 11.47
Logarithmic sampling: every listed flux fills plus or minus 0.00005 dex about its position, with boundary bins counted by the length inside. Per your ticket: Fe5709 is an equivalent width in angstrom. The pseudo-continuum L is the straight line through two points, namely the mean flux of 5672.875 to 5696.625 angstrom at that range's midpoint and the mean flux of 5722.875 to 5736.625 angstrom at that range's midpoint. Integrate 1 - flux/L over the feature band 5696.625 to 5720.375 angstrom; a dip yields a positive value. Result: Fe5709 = 0.9 angstrom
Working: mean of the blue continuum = 12.9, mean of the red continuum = 13.4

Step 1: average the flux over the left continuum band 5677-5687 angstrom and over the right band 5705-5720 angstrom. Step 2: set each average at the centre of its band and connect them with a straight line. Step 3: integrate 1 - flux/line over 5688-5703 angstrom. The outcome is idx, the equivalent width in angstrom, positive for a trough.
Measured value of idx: -0.4 angstrom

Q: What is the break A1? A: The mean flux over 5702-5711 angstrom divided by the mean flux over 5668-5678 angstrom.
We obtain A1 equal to 1.1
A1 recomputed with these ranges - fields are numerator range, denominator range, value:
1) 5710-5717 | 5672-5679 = 1.03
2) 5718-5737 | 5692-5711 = 1.05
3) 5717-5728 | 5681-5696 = 1.05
